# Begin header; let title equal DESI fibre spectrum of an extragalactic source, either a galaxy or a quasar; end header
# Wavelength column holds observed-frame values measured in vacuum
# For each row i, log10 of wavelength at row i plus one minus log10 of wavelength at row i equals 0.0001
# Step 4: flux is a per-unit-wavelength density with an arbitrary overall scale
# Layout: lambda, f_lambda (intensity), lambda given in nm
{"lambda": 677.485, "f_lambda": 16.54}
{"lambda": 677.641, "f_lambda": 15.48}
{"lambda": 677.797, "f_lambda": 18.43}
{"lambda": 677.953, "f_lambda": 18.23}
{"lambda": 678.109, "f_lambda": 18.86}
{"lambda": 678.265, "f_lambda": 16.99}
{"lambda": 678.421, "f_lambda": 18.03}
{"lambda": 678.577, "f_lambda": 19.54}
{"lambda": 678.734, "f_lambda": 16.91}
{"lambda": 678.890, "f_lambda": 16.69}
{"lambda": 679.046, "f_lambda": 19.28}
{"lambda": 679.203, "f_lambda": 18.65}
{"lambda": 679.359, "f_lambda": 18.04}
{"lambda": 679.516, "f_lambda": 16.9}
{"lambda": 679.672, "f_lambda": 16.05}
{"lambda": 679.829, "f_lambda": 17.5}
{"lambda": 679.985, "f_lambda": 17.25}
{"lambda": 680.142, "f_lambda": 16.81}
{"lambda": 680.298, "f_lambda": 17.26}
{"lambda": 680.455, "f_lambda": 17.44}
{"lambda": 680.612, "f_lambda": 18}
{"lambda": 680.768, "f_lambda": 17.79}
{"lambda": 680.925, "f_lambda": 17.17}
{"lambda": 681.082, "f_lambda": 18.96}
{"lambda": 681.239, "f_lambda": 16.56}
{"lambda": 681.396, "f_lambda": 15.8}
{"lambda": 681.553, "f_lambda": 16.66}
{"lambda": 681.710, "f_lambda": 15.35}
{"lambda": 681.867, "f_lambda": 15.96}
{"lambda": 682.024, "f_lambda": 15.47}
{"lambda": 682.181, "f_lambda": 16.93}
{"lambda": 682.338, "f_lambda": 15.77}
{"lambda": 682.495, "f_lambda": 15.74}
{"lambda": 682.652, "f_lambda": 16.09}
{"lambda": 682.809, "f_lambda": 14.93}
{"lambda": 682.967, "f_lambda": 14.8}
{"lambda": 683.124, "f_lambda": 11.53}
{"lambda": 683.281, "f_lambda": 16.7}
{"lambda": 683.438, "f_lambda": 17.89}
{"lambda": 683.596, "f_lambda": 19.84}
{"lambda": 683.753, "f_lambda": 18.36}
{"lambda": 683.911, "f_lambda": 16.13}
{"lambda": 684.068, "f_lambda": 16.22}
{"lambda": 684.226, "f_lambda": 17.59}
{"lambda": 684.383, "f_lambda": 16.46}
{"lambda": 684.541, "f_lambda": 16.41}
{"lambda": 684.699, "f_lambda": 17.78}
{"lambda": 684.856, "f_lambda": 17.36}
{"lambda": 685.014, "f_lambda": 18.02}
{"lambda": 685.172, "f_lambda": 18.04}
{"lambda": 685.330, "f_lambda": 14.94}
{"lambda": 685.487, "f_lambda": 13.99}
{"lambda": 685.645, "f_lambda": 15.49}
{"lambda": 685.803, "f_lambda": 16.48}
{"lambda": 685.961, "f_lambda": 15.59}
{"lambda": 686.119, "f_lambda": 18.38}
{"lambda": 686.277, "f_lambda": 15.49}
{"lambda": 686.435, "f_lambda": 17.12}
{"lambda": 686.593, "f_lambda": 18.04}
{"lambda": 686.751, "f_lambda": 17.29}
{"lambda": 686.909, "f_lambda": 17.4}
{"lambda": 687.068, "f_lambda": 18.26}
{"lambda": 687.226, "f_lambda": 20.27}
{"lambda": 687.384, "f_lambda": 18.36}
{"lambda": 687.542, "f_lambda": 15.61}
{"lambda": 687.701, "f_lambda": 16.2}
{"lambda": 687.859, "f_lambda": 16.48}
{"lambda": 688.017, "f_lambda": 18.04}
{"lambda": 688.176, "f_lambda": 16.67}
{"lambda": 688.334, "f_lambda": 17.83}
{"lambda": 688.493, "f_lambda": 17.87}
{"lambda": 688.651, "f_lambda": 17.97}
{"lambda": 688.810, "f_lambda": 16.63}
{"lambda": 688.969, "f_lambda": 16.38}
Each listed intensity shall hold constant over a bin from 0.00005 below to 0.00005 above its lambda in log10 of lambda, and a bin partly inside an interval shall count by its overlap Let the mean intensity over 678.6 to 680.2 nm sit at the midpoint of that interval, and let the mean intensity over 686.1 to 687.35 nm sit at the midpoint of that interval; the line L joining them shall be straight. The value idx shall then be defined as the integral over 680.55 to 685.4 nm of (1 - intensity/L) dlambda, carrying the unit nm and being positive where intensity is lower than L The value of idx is 0.28 nm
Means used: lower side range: 17.5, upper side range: 17.8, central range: 16.6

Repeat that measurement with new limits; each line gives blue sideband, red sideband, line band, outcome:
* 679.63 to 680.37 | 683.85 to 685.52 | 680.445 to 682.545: 0.03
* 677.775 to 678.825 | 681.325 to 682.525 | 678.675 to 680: 0.00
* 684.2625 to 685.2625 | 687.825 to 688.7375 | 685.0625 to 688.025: 0.09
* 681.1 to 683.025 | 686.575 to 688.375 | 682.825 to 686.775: 0.03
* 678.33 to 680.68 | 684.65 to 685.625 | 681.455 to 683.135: 0.15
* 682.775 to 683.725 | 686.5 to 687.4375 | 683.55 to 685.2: -0.06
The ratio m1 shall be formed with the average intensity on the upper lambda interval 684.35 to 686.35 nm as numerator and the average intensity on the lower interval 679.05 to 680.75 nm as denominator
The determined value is 0.9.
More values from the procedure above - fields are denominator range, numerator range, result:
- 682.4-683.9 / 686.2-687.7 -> 1.08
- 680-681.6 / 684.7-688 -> 0.98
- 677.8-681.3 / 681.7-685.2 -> 0.93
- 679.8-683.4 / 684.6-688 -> 1.04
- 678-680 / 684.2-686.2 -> 0.94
